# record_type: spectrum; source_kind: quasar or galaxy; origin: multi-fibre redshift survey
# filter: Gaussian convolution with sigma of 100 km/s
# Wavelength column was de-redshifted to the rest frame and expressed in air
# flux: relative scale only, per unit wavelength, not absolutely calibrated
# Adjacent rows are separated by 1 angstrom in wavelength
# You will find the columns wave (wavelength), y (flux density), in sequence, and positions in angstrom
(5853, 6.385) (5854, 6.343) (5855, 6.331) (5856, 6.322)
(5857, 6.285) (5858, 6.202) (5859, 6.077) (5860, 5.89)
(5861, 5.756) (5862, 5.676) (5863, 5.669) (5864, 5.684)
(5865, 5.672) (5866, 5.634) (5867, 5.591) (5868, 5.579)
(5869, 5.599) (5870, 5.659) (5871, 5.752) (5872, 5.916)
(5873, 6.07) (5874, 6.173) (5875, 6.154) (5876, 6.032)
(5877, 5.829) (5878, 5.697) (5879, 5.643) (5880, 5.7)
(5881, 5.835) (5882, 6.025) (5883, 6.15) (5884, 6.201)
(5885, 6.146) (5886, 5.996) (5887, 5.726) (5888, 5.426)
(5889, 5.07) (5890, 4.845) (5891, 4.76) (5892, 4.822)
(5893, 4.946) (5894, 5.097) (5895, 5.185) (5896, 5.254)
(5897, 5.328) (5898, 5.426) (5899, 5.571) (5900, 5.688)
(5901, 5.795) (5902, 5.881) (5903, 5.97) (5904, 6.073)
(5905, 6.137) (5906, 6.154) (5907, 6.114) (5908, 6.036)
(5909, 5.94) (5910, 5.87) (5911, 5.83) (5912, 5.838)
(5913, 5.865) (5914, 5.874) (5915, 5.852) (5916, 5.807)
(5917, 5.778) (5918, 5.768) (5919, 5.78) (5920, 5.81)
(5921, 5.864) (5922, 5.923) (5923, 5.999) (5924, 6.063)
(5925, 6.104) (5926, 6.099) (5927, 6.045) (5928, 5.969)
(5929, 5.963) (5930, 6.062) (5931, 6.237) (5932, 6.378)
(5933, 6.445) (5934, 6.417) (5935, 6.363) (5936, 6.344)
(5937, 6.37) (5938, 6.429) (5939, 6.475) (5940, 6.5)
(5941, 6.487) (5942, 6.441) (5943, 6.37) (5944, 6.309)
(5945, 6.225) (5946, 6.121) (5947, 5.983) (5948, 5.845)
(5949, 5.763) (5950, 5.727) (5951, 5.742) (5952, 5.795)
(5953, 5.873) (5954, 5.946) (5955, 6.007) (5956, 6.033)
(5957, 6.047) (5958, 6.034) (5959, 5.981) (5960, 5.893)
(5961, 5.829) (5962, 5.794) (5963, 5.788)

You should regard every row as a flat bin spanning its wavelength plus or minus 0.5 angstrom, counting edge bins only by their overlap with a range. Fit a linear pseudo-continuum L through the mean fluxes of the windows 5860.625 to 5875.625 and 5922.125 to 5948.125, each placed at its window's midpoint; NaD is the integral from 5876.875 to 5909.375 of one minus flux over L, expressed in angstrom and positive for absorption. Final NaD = 1.6 angstrom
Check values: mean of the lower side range 5.77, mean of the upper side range 6.23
